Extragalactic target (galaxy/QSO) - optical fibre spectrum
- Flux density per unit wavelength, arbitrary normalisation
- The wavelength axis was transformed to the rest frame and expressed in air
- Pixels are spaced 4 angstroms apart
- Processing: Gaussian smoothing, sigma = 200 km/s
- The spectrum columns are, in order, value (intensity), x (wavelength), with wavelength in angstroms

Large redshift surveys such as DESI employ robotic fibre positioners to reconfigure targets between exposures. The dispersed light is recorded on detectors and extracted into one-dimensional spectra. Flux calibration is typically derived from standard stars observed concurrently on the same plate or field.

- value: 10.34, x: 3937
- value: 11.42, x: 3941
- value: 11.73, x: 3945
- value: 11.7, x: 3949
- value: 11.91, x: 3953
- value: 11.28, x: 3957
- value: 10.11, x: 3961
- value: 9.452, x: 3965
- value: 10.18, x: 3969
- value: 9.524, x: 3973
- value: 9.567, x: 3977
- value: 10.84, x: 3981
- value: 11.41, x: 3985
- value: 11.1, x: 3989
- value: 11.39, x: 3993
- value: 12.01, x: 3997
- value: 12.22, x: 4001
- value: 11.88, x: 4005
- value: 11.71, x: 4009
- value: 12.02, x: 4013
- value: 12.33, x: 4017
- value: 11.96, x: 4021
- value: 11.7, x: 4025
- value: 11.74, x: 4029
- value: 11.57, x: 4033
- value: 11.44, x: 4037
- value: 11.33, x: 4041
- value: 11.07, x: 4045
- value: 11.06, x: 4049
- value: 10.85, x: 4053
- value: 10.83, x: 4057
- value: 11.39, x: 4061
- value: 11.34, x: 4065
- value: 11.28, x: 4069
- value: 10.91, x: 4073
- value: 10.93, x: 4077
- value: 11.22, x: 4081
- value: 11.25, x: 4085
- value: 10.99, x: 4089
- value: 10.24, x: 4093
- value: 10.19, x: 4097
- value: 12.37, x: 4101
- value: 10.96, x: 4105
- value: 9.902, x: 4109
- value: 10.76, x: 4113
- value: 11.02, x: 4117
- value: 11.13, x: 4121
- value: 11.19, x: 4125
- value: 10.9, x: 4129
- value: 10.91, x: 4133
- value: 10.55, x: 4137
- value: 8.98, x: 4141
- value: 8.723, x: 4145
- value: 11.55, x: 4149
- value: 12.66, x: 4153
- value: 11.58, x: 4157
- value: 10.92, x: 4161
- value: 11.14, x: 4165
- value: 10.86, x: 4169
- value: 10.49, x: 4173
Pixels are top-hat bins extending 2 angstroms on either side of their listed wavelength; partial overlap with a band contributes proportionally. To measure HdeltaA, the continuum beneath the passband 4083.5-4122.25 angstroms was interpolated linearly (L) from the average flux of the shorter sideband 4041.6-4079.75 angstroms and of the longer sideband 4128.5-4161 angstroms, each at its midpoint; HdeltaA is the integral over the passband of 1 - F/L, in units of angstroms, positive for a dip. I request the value 0.1 angstroms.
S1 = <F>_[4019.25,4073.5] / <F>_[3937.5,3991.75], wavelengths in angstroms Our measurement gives 1.05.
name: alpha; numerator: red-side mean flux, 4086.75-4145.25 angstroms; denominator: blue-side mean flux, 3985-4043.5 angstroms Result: 0.9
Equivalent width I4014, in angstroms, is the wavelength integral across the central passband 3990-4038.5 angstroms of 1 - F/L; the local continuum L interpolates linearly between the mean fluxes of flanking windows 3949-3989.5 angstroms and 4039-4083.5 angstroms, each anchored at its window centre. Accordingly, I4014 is -4.4 angstroms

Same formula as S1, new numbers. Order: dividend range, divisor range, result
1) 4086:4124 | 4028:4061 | 0.97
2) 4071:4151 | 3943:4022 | 0.96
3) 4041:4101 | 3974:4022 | 0.96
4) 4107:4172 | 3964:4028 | 0.96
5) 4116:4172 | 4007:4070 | 0.95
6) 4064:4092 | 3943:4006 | 1.01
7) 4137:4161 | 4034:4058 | 0.96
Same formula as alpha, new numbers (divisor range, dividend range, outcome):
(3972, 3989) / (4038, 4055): 1.06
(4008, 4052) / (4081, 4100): 0.93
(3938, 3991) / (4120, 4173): 1.01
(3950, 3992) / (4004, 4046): 1.11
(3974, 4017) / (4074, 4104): 0.97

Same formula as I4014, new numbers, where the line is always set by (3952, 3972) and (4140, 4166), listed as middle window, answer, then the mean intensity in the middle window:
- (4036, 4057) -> -0.9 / 11.1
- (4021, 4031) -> -1.1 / 11.8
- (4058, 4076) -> -0.9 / 11.2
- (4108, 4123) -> 0.0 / 10.8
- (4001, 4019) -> -2.5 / 12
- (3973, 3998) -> -0.9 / 10.9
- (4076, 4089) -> -0.5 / 11.1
